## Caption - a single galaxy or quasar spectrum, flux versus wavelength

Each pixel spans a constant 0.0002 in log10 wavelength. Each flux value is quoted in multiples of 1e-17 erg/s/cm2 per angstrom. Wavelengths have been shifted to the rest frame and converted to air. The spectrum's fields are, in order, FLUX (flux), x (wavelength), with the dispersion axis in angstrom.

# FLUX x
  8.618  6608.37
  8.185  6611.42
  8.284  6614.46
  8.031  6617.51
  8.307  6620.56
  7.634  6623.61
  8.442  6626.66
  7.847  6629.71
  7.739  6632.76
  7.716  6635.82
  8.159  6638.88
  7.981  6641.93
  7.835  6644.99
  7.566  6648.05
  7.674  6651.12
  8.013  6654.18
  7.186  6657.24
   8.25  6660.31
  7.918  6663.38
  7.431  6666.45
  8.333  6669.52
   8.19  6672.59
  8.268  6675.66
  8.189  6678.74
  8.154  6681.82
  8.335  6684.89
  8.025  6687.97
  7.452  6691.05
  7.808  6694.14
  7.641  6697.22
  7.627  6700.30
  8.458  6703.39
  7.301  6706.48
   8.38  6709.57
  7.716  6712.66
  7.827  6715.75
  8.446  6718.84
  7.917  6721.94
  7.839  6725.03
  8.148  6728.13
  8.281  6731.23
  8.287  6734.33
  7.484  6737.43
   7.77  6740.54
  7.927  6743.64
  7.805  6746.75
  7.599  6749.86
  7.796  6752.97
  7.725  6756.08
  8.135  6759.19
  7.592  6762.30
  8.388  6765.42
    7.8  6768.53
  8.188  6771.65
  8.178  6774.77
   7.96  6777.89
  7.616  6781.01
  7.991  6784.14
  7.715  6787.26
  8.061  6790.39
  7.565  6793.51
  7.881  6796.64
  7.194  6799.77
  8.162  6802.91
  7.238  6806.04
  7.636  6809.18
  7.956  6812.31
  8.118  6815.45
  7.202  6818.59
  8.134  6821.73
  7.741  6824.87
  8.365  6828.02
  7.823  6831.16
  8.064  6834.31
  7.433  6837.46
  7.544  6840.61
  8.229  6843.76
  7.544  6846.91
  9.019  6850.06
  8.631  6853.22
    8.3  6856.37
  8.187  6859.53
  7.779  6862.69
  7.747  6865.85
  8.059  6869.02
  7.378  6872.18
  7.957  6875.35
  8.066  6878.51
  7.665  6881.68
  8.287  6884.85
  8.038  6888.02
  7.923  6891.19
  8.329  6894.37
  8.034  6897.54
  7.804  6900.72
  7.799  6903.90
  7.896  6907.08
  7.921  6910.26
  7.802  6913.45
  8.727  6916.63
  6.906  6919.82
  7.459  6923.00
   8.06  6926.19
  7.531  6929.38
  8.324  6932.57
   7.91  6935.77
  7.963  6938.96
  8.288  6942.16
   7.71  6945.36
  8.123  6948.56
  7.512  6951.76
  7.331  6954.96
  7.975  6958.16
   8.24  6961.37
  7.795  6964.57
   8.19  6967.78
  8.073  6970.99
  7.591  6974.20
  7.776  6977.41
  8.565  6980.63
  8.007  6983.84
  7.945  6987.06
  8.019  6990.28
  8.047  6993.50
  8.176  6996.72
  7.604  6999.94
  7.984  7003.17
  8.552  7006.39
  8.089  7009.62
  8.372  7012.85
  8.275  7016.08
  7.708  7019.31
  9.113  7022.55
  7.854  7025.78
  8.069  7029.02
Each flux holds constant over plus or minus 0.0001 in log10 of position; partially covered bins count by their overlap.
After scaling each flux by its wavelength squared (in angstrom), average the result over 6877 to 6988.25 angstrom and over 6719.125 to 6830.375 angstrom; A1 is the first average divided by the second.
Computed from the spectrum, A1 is 1.1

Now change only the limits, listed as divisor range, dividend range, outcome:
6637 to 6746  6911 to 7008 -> 1.08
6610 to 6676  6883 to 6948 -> 1.08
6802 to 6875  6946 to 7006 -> 1.04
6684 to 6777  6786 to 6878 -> 1.03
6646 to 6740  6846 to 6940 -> 1.07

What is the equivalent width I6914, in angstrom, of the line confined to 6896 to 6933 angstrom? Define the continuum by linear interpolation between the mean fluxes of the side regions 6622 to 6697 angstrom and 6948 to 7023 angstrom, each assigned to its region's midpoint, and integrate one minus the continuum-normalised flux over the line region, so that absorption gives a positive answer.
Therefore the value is 0.8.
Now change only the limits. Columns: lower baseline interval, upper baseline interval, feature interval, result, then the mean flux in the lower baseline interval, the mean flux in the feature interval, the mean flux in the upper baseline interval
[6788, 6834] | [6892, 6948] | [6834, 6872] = -0.86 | 7.8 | 8.02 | 7.91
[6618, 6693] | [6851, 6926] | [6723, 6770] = 0.25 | 7.94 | 7.91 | 7.95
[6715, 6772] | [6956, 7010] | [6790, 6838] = 1.09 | 7.94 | 7.79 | 8.03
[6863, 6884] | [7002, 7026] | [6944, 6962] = 0.63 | 7.83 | 7.79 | 8.27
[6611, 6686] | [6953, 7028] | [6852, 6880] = 0.09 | 7.98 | 8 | 8.05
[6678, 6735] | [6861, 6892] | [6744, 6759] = 0.33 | 7.98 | 7.78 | 7.89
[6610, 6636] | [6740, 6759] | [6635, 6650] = 0.27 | 8.04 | 7.85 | 7.8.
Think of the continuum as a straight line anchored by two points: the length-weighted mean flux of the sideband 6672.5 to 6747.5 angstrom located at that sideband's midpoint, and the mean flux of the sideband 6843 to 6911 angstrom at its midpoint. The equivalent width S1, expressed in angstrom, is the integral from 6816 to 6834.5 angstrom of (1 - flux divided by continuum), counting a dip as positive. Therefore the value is 0.3 angstrom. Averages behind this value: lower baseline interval 7.97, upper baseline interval 8.03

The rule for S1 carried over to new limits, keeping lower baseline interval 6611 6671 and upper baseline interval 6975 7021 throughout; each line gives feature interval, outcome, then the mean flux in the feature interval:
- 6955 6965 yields 0.17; 7.93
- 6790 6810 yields 0.83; 7.65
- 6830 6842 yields 0.43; 7.71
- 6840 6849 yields 0.16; 7.87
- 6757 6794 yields 0.18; 7.94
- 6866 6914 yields 0.59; 7.93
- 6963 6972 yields 0.05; 8.01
